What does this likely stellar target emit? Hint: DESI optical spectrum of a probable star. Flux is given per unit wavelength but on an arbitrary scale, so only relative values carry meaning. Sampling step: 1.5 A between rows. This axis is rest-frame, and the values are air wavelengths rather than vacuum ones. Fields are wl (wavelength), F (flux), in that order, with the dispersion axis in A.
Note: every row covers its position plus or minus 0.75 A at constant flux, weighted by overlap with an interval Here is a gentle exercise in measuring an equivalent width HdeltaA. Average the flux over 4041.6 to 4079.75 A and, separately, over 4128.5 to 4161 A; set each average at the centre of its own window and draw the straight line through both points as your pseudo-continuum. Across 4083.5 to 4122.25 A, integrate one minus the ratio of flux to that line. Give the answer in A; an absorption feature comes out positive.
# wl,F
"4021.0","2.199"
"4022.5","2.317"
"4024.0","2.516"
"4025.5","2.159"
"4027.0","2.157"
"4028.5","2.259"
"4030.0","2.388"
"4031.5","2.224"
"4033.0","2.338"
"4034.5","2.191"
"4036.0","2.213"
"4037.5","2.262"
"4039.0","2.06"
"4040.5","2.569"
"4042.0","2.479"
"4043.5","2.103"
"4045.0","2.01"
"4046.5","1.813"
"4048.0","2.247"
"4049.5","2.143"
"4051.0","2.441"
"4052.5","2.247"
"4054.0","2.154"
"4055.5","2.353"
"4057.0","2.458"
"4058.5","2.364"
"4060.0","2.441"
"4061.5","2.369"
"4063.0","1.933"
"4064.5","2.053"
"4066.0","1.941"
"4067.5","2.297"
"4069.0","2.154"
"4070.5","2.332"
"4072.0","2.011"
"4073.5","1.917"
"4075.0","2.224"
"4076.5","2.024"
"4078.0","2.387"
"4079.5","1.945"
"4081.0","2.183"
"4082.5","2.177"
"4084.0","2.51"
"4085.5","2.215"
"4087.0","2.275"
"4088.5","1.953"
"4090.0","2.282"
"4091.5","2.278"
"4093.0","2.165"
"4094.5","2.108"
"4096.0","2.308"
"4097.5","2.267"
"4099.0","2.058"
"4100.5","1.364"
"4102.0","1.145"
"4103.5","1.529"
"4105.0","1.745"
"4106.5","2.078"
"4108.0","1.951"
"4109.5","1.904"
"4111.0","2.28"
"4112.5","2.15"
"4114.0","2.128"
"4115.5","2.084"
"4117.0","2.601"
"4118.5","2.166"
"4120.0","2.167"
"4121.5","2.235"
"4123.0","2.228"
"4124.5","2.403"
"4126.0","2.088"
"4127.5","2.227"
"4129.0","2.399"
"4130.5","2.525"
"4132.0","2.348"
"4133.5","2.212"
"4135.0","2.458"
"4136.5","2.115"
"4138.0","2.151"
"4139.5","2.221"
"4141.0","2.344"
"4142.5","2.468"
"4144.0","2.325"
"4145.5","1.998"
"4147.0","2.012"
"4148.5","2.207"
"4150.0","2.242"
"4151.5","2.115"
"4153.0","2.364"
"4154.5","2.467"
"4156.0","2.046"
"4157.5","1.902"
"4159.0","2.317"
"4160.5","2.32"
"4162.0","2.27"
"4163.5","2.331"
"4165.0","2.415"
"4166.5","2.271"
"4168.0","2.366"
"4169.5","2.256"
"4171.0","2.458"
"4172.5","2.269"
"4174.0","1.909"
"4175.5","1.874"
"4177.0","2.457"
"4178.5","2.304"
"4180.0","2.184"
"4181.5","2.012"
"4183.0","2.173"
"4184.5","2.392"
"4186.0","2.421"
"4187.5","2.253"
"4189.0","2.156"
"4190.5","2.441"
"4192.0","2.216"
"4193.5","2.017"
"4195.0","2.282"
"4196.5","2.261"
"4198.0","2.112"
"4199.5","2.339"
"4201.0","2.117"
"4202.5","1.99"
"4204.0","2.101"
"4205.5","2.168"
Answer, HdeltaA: 2.6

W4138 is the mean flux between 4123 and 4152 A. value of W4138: 2.26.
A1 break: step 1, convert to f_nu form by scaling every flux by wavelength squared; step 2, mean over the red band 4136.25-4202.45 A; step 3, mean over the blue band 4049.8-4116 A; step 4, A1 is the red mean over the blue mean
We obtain 1.1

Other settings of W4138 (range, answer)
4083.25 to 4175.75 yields 2.18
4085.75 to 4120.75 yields 2.05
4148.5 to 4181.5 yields 2.24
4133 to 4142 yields 2.26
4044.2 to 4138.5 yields 2.15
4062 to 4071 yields 2.12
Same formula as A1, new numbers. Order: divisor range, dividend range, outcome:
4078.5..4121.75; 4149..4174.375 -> 1.12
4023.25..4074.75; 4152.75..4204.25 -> 1.07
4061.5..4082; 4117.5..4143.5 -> 1.11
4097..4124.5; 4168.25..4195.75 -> 1.15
